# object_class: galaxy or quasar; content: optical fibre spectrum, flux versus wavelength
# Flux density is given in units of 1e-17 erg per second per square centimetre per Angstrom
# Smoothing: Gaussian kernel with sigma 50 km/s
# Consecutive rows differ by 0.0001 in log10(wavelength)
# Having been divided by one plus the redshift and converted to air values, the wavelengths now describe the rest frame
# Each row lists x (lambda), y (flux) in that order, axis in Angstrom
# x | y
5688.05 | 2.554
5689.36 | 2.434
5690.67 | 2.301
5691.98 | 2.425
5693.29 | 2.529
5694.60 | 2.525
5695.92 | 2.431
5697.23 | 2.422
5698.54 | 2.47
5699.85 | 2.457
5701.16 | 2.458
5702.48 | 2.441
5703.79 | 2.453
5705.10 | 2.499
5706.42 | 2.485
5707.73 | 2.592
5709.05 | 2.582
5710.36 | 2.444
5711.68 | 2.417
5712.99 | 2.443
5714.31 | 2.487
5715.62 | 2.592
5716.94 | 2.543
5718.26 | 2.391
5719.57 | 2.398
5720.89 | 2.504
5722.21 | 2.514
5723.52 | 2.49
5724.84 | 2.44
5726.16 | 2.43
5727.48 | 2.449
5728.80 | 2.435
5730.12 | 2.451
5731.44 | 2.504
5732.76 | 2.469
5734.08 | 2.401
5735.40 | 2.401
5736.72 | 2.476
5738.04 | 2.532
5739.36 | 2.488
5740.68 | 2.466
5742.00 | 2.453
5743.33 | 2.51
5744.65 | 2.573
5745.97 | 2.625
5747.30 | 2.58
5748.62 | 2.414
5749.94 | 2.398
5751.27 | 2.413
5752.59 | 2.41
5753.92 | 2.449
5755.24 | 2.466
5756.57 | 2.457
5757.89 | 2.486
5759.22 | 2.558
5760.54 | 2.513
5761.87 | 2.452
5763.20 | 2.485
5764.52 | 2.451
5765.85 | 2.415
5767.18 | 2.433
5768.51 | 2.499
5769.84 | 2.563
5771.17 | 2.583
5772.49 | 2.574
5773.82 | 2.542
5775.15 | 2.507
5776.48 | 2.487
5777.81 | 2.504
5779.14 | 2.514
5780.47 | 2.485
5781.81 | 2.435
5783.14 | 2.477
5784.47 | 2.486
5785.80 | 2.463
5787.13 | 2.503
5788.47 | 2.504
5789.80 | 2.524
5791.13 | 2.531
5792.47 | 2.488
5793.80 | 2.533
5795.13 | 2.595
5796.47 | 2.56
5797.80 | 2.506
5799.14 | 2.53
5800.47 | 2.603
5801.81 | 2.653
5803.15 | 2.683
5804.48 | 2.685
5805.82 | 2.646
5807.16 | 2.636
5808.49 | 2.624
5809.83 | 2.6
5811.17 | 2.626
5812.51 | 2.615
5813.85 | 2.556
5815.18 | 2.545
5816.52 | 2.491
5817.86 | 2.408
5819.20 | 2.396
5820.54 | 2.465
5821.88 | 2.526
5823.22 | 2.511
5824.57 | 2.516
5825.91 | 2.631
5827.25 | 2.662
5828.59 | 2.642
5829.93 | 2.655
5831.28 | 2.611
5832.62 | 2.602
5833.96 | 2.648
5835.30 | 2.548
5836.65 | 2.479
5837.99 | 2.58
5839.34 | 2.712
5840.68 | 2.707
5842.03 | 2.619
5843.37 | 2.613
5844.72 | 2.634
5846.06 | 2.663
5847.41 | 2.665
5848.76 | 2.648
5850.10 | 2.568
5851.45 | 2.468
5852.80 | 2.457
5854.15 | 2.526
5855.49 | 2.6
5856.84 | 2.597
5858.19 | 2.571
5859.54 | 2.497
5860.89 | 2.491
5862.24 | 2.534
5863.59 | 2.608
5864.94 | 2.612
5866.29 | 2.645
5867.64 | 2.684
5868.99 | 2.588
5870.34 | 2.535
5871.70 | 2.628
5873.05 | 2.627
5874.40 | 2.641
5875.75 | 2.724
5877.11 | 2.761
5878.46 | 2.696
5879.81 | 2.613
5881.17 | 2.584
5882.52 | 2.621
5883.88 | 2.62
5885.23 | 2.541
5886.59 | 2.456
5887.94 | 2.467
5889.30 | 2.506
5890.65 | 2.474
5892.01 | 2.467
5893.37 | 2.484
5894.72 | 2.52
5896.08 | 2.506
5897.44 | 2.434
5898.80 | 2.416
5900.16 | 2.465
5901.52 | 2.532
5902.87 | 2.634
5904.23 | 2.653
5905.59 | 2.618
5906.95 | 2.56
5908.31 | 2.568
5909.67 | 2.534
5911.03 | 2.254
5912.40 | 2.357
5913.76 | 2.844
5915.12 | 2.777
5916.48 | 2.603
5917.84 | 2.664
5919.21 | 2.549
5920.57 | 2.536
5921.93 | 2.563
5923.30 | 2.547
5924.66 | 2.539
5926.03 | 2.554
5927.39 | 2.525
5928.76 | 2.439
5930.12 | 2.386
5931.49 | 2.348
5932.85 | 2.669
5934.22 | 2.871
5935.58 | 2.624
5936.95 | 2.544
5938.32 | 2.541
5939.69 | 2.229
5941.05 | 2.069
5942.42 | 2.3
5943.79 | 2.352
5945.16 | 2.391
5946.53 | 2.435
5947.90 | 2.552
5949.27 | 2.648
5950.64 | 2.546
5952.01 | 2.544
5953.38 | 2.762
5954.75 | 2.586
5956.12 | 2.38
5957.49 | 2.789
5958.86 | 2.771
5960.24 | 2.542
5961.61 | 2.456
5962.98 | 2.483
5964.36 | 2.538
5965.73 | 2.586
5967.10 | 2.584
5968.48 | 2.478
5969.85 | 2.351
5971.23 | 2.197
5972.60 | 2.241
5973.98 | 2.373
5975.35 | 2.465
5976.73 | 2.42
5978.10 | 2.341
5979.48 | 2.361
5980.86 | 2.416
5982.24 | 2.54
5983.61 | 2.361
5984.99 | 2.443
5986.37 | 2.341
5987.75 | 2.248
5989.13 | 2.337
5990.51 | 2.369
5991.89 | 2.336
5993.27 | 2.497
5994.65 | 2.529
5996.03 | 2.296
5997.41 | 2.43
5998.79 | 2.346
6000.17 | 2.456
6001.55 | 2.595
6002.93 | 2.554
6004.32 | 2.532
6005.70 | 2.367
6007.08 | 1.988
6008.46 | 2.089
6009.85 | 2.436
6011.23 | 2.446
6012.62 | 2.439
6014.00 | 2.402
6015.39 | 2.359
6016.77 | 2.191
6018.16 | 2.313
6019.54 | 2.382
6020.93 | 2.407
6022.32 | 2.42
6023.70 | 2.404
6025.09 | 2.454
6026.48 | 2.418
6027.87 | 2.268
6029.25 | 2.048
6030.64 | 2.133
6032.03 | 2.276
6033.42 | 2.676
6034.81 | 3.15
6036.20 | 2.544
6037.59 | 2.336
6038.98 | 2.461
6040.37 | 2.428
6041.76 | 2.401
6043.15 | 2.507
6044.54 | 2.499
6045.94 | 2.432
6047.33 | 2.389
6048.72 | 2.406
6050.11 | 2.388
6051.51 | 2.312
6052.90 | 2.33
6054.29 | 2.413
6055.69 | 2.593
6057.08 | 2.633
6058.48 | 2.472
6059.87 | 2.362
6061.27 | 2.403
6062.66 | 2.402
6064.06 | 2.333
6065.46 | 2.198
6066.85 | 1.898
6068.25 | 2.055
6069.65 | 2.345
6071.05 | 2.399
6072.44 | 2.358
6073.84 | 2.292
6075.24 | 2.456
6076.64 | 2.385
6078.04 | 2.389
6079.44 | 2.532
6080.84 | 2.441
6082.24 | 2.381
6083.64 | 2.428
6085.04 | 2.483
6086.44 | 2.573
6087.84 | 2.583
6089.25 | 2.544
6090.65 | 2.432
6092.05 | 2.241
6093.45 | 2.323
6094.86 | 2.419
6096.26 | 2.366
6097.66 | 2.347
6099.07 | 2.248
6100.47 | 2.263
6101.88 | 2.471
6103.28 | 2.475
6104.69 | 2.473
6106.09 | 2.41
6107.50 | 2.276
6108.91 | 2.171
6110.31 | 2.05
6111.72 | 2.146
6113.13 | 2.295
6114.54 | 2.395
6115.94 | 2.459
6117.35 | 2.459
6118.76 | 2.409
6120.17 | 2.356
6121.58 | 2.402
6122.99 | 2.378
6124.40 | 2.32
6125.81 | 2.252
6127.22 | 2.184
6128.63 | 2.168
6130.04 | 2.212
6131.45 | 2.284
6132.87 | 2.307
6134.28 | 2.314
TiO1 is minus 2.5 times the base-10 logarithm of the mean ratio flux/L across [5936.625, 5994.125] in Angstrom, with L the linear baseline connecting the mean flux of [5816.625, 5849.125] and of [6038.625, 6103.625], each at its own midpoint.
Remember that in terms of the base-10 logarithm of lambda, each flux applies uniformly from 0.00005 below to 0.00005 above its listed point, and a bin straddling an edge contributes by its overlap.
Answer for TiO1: 0.01 mag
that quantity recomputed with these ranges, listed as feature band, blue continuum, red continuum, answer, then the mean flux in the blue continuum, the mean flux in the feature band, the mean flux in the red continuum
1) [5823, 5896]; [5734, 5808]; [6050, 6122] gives -0.05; 2.51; 2.59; 2.37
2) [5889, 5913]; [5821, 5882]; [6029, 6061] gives 0.03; 2.6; 2.5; 2.45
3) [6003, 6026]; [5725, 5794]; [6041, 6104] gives 0.02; 2.48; 2.36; 2.39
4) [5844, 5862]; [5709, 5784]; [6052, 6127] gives -0.05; 2.48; 2.57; 2.37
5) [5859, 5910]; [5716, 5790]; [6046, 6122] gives -0.06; 2.48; 2.57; 2.37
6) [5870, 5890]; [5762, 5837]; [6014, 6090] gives -0.04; 2.54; 2.6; 2.4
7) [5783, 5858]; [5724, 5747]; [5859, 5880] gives 0.00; 2.48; 2.57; 2.62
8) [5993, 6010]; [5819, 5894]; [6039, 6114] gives 0.03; 2.58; 2.39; 2.38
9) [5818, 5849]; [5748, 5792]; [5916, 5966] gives -0.04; 2.48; 2.59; 2.53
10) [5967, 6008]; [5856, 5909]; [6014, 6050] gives 0.03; 2.57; 2.39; 2.41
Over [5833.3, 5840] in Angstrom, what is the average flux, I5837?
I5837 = 2.59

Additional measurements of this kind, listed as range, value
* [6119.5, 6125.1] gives 2.36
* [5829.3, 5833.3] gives 2.62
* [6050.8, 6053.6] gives 2.32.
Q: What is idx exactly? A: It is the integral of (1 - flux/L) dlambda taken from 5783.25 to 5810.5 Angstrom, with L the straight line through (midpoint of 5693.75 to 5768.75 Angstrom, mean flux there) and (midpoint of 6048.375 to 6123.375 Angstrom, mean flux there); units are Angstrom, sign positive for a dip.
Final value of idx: -1.2 Angstrom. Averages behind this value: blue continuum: 2.47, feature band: 2.57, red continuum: 2.37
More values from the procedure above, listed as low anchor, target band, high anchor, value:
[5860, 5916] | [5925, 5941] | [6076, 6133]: 0.1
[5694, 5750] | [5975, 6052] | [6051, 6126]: -0.3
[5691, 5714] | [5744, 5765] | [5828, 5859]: 0.3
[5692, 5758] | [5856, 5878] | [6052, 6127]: -1.6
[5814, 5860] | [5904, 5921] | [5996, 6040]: -0.5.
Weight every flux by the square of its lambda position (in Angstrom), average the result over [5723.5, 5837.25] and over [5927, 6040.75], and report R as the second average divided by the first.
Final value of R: 1.04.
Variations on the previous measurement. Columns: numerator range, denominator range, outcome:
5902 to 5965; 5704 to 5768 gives 1.10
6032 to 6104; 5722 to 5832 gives 1.06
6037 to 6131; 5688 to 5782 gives 1.07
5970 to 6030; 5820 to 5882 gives 0.96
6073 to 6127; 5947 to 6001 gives 1.01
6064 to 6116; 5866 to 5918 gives 0.98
